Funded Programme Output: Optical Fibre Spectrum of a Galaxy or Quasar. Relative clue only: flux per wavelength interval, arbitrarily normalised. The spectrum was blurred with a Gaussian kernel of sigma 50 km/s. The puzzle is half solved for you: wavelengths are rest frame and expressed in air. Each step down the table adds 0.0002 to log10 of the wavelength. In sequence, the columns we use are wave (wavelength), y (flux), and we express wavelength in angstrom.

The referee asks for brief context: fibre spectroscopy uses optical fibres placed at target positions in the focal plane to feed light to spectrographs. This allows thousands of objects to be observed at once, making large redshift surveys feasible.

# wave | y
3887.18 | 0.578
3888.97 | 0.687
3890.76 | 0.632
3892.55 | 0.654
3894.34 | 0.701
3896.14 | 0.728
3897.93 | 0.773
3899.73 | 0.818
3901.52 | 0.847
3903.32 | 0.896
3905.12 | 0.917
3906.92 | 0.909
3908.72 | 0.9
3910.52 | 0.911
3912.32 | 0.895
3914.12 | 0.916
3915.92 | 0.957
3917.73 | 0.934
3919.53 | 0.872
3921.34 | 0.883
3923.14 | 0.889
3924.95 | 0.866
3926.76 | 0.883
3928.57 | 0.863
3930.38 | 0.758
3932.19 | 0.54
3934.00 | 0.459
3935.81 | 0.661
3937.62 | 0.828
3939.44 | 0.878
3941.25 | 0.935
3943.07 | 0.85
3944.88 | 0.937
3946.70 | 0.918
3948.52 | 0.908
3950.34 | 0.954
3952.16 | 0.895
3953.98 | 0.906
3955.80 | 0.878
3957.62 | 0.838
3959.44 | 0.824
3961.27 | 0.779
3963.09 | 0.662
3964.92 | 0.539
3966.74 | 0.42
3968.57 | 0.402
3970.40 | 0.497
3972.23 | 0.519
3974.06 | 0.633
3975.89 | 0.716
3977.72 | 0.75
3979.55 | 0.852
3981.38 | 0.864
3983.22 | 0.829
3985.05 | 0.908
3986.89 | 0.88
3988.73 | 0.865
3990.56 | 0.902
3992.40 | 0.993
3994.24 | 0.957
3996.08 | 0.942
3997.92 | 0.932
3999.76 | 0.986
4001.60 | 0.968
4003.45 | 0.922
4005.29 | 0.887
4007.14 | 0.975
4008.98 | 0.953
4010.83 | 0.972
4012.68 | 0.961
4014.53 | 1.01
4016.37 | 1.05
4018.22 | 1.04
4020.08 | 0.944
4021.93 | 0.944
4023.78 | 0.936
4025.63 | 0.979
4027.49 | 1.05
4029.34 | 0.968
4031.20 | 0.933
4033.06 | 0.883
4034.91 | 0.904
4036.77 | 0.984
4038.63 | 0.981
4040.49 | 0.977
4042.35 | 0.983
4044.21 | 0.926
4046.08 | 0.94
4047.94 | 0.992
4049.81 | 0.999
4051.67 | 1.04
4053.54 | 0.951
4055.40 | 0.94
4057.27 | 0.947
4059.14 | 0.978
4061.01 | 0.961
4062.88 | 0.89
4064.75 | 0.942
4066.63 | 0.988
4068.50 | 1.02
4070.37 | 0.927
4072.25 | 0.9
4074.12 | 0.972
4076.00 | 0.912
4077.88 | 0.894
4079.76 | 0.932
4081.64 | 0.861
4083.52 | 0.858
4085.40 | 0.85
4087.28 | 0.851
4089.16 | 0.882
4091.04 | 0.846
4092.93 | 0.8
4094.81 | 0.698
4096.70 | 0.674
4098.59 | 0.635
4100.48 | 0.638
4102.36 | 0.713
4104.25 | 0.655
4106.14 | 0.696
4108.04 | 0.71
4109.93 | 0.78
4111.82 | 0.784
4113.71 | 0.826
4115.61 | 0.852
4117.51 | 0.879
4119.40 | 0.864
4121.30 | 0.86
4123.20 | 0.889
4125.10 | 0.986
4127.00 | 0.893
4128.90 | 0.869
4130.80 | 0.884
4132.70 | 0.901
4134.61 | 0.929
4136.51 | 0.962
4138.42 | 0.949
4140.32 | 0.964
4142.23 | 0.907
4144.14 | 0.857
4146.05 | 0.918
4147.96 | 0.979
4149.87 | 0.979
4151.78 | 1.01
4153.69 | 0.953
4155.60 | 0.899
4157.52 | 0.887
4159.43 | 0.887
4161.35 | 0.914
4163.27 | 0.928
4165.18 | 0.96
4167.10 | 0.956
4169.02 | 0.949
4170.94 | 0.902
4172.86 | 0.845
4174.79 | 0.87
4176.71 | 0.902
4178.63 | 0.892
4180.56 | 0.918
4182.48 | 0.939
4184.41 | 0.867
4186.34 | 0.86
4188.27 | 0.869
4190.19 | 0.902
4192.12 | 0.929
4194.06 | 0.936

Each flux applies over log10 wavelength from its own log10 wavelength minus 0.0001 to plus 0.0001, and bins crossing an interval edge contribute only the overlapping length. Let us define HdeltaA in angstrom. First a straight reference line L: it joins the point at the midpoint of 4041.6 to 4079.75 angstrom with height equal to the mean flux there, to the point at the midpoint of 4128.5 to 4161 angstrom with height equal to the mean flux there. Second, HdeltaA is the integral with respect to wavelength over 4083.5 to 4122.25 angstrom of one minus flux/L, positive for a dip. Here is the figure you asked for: 6.7 angstrom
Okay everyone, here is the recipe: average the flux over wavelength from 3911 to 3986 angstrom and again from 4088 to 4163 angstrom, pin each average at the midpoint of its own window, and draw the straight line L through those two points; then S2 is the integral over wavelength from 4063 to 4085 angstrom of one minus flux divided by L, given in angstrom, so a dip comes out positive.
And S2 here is -2.4 angstrom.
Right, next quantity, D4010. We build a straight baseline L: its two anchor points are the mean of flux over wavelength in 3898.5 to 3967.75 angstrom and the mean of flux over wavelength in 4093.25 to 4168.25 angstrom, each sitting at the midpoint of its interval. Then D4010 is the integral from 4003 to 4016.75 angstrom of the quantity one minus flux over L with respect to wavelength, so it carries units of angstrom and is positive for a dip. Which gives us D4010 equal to -2.0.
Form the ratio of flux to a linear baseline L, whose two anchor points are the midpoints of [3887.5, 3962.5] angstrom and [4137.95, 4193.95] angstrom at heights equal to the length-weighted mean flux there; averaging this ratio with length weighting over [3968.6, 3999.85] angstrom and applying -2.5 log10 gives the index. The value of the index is 0.055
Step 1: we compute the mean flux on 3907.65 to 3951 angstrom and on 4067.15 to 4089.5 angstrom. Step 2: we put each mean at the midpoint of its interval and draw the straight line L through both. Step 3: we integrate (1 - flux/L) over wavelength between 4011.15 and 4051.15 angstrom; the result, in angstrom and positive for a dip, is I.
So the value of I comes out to -3.7 angstrom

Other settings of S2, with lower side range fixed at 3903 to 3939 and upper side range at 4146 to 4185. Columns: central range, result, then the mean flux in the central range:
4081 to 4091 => 0.4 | 0.86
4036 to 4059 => -2.4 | 0.972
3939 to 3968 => 1.1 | 0.814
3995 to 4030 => -4.1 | 0.969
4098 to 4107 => 2.3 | 0.669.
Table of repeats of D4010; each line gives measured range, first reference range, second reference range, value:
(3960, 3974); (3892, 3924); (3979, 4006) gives 5.3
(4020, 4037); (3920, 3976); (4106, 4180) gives -2.8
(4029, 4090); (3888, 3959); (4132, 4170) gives -3.1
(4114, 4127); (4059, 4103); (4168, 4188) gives -0.2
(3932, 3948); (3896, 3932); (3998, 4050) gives 1.8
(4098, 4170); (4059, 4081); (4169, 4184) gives 3.3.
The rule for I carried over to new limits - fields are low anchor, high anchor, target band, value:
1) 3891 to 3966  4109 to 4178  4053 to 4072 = -1.7 angstrom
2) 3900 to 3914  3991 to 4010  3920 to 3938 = 2.8 angstrom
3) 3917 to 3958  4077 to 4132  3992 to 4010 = -2.6 angstrom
